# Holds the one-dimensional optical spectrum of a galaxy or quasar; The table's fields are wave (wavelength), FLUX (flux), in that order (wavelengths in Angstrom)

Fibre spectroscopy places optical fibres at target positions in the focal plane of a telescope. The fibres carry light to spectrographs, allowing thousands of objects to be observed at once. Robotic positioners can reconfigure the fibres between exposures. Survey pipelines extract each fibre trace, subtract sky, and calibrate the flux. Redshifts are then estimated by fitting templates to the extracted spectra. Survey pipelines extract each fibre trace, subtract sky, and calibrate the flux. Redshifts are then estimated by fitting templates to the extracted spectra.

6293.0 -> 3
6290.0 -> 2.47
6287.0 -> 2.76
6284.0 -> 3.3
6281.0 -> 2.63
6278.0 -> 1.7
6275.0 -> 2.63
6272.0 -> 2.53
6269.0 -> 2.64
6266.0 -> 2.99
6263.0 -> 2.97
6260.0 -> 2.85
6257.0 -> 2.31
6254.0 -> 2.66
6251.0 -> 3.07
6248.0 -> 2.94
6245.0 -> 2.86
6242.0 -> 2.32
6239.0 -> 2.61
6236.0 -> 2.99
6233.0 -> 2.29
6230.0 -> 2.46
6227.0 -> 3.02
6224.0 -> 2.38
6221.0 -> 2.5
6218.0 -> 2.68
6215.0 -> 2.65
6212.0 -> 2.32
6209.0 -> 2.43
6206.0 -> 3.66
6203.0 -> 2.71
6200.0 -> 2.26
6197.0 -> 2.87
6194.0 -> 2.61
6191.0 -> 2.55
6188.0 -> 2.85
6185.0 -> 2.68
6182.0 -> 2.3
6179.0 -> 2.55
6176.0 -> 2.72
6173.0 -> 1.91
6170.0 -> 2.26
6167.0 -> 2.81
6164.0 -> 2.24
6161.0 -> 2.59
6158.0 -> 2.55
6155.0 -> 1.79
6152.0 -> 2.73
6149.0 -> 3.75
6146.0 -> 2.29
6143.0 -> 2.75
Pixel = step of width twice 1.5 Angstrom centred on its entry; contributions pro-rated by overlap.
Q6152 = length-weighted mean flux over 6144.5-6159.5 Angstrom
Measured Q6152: 2.62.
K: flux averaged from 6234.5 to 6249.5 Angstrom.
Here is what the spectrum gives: 2.74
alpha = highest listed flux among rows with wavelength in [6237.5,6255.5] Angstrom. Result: 3.07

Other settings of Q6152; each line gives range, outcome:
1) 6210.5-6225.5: 2.51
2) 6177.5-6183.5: 2.42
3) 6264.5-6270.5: 2.81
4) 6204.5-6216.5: 2.77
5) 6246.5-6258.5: 2.74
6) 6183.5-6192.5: 2.69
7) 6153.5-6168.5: 2.4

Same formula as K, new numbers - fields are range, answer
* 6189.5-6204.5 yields 2.6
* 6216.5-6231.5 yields 2.61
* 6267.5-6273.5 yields 2.58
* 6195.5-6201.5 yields 2.56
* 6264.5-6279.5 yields 2.5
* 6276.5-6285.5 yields 2.54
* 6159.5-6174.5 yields 2.36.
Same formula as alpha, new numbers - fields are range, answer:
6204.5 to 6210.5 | 3.66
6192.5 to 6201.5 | 2.87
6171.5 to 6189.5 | 2.85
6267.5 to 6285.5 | 3.3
